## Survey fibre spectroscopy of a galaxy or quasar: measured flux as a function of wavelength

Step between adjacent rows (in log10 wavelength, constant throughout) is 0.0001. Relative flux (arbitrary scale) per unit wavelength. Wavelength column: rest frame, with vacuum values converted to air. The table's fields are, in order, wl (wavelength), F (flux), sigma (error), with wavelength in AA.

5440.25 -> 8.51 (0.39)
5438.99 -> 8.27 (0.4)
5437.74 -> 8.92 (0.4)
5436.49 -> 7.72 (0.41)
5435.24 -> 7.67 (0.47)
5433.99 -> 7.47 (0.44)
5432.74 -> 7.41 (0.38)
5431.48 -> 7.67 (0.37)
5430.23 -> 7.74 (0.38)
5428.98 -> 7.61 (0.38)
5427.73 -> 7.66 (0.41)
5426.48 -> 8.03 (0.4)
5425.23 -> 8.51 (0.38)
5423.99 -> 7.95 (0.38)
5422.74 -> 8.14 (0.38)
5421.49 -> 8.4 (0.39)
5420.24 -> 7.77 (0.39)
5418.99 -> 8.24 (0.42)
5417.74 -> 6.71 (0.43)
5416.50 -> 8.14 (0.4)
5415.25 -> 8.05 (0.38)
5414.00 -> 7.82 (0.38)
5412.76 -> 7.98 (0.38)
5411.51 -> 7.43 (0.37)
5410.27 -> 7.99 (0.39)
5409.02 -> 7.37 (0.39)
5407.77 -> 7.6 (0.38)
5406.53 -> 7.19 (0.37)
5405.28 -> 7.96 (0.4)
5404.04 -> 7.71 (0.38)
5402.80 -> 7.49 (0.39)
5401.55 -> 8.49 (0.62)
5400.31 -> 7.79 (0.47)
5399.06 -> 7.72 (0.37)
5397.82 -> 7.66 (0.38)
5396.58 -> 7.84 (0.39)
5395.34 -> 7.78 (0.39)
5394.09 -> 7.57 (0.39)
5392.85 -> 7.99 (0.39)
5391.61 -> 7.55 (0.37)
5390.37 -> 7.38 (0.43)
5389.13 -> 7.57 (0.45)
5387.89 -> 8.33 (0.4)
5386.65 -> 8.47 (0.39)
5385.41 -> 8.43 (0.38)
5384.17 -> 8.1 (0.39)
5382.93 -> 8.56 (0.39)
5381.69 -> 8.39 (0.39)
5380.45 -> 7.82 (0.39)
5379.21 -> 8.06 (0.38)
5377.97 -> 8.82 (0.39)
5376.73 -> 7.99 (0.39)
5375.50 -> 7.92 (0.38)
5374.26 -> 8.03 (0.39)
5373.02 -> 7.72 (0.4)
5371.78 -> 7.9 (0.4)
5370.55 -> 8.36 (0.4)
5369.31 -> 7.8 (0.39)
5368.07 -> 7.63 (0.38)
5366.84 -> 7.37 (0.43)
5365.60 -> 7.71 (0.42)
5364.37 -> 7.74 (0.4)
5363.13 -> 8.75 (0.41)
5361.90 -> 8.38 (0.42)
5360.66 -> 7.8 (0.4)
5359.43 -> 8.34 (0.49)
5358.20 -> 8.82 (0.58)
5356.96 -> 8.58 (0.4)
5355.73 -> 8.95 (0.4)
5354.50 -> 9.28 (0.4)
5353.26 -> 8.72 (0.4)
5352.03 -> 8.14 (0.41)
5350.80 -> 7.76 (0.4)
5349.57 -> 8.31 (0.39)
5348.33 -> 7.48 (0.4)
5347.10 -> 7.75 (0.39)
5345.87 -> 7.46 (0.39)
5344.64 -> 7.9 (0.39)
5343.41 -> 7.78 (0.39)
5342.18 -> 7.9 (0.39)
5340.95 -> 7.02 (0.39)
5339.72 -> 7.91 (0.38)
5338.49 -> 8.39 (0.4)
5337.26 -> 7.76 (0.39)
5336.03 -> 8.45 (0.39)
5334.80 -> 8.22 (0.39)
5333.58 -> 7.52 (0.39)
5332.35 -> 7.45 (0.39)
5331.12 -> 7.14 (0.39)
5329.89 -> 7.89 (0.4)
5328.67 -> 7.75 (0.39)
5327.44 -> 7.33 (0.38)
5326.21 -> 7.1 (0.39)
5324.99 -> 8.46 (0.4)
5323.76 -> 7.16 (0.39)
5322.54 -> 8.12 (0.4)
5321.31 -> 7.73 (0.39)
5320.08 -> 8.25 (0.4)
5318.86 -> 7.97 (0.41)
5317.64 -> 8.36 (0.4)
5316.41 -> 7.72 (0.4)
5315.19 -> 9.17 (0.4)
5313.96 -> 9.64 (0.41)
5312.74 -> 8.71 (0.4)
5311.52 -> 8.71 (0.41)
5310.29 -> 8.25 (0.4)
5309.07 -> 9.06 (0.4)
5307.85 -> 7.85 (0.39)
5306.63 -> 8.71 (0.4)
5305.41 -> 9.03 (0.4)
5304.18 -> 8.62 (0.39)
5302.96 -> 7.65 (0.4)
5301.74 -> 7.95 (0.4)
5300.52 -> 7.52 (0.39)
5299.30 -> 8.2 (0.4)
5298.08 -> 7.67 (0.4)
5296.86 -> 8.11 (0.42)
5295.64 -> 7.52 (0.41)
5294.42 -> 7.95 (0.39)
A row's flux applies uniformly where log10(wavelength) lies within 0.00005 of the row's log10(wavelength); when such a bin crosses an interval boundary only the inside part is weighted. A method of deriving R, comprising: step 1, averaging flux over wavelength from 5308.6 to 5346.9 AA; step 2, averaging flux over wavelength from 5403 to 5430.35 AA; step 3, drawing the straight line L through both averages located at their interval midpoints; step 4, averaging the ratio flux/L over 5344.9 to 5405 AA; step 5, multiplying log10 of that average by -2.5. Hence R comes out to -0.02 mag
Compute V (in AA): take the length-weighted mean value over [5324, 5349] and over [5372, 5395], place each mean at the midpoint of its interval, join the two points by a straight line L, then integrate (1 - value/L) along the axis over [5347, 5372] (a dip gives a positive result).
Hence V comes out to -1.0 AA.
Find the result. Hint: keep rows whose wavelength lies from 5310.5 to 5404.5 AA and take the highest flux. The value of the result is 9.64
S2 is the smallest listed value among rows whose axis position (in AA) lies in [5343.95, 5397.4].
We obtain 7.37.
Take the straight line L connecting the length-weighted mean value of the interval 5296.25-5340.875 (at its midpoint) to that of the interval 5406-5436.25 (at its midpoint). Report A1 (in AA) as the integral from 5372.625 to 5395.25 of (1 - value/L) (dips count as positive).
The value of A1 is -0.4 AA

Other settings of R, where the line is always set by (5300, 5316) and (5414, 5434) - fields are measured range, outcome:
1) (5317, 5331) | 0.08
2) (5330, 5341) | 0.08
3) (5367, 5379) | 0.02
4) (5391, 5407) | 0.03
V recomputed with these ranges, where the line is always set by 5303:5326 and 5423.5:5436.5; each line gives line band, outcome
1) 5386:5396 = 0.2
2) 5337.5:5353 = 0.7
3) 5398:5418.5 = 0.4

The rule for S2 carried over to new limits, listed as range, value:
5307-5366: 7.02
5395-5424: 6.71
